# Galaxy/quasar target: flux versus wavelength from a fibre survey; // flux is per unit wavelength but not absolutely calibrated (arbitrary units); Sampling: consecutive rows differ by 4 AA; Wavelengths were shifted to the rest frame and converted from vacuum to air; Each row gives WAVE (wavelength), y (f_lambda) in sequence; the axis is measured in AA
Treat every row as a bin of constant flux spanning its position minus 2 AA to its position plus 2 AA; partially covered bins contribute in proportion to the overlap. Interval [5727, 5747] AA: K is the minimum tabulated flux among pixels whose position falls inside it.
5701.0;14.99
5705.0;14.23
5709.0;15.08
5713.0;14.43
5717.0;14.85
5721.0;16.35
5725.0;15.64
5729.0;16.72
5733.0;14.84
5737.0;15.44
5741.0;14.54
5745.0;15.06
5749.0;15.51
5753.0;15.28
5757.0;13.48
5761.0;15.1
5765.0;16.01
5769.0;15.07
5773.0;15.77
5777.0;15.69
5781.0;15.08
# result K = 14.54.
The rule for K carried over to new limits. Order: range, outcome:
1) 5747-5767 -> 13.48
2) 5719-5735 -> 14.84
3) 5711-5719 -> 14.43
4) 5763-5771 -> 15.07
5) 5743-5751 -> 15.06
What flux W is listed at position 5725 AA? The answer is 15.64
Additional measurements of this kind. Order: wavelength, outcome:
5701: 14.99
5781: 15.08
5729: 16.72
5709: 15.08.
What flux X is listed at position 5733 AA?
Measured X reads 14.84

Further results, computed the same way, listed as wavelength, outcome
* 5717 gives 14.85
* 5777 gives 15.69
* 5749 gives 15.51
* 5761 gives 15.1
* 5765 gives 16.01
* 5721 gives 16.35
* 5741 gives 14.54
